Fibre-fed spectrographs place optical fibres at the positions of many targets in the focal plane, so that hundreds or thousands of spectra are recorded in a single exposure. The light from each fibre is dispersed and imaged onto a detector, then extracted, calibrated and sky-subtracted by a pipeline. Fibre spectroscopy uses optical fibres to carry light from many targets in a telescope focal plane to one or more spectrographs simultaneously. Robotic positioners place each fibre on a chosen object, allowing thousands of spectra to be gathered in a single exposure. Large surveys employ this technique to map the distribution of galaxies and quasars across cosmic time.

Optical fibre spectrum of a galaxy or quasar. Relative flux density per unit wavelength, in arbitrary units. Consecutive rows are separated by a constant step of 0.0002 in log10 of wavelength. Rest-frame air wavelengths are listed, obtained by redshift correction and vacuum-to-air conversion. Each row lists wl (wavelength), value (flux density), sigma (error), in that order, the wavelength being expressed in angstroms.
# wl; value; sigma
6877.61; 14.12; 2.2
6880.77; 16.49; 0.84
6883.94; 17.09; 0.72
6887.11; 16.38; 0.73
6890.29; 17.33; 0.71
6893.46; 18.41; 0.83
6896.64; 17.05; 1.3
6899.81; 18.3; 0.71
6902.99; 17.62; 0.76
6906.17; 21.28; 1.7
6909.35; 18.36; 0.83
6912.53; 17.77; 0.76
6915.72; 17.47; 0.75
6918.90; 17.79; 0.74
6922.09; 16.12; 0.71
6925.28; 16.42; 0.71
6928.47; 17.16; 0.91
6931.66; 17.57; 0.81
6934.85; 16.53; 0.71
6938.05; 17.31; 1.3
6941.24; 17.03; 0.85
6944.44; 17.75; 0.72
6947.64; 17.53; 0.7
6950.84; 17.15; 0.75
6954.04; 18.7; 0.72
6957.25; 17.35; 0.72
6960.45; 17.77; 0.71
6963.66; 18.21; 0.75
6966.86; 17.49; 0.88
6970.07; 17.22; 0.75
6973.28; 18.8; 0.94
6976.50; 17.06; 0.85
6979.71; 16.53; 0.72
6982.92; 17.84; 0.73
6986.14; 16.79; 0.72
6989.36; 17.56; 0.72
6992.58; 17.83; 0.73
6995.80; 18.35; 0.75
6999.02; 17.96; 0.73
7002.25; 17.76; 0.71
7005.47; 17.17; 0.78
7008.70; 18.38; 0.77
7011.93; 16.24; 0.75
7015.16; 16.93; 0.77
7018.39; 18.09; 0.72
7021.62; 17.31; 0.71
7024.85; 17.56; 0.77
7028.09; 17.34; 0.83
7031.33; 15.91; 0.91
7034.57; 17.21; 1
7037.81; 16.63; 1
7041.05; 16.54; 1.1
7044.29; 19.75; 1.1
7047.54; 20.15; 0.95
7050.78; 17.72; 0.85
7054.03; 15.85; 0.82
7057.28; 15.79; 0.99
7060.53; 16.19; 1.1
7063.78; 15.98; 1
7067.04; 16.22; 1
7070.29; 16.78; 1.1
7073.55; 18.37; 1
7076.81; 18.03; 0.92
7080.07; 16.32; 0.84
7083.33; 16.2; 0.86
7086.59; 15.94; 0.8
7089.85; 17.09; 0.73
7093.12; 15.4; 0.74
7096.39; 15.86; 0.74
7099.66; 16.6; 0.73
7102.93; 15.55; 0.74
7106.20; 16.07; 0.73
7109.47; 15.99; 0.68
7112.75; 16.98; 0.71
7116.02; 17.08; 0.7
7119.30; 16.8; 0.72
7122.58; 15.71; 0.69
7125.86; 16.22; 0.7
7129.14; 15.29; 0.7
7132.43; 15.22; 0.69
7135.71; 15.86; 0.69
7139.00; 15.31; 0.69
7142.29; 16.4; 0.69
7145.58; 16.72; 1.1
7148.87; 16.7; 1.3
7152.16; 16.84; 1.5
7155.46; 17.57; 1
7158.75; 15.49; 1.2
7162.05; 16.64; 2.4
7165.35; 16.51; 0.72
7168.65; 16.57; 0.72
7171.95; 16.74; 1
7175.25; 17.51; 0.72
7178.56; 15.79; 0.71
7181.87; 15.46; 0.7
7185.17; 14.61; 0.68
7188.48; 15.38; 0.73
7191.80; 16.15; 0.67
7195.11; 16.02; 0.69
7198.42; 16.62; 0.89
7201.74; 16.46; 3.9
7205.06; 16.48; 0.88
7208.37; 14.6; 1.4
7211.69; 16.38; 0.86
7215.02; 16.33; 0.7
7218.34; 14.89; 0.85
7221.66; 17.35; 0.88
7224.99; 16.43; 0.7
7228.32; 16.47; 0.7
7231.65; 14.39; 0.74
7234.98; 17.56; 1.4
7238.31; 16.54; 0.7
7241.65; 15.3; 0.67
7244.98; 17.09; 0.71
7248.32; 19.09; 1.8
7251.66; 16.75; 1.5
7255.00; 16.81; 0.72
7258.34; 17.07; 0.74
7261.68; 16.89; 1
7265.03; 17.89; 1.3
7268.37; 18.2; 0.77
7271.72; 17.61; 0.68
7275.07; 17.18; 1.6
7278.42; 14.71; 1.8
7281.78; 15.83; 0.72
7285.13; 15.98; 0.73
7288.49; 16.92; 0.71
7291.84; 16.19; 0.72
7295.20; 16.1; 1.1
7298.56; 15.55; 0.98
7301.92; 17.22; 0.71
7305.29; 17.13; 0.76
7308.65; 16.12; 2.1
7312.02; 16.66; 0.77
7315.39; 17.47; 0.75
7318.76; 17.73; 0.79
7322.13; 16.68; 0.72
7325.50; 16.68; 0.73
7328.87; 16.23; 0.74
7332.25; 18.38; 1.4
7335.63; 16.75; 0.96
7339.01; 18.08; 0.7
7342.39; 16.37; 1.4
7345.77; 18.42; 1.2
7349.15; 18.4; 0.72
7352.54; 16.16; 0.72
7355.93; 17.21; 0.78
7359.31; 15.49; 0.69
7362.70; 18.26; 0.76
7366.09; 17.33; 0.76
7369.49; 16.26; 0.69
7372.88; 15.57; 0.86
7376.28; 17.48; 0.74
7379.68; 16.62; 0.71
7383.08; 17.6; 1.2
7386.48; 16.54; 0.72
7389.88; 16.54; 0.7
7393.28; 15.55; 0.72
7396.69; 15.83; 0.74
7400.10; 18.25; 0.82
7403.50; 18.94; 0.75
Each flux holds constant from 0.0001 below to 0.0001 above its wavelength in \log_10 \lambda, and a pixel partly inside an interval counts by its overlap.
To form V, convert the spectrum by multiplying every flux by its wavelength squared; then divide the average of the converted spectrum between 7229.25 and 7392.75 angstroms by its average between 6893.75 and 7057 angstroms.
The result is 1.05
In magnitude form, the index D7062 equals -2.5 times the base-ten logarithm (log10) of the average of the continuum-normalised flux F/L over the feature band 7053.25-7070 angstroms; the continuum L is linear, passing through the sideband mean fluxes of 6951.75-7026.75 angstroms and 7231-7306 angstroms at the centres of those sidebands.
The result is 0.084 mag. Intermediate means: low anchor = 17.6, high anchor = 16.7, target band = 16.1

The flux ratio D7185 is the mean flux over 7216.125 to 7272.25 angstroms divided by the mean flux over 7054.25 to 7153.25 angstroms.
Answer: 1.03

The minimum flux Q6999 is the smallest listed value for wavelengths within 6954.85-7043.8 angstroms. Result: 15.91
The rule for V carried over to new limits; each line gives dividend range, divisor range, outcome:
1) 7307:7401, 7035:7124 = 1.09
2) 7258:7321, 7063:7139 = 1.08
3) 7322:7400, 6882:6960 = 1.09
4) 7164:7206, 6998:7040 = 0.98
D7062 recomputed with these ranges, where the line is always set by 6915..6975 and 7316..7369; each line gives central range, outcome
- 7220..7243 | 0.06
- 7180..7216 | 0.09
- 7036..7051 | -0.05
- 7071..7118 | 0.05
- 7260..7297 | 0.04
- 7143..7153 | 0.04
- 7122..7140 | 0.11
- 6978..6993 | 0.01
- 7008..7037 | 0.01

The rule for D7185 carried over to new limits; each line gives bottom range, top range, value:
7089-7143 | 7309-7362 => 1.07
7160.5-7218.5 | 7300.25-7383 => 1.06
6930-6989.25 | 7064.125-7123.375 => 0.94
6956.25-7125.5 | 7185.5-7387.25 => 0.98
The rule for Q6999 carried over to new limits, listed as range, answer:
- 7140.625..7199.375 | 14.61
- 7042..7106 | 15.4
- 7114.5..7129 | 15.71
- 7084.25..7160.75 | 15.22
